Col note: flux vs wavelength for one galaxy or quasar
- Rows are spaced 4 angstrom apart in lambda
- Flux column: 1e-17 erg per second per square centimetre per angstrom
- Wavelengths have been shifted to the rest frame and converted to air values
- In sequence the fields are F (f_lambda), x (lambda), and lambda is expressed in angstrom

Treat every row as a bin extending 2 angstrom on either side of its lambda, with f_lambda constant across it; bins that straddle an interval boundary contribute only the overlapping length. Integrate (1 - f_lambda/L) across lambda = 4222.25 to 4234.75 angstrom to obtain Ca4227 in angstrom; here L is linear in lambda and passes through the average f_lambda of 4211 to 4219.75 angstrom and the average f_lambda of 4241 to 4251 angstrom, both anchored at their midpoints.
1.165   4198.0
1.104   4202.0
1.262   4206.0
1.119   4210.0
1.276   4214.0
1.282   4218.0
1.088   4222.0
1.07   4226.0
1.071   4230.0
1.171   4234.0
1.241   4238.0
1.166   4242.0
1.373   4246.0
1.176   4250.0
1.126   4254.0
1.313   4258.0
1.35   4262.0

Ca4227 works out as 1.61 angstrom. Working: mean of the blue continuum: 1.26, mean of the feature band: 1.1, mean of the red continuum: 1.25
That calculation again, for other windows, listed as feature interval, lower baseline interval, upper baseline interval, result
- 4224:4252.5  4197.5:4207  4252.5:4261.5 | 0.9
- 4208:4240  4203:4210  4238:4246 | 1.4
